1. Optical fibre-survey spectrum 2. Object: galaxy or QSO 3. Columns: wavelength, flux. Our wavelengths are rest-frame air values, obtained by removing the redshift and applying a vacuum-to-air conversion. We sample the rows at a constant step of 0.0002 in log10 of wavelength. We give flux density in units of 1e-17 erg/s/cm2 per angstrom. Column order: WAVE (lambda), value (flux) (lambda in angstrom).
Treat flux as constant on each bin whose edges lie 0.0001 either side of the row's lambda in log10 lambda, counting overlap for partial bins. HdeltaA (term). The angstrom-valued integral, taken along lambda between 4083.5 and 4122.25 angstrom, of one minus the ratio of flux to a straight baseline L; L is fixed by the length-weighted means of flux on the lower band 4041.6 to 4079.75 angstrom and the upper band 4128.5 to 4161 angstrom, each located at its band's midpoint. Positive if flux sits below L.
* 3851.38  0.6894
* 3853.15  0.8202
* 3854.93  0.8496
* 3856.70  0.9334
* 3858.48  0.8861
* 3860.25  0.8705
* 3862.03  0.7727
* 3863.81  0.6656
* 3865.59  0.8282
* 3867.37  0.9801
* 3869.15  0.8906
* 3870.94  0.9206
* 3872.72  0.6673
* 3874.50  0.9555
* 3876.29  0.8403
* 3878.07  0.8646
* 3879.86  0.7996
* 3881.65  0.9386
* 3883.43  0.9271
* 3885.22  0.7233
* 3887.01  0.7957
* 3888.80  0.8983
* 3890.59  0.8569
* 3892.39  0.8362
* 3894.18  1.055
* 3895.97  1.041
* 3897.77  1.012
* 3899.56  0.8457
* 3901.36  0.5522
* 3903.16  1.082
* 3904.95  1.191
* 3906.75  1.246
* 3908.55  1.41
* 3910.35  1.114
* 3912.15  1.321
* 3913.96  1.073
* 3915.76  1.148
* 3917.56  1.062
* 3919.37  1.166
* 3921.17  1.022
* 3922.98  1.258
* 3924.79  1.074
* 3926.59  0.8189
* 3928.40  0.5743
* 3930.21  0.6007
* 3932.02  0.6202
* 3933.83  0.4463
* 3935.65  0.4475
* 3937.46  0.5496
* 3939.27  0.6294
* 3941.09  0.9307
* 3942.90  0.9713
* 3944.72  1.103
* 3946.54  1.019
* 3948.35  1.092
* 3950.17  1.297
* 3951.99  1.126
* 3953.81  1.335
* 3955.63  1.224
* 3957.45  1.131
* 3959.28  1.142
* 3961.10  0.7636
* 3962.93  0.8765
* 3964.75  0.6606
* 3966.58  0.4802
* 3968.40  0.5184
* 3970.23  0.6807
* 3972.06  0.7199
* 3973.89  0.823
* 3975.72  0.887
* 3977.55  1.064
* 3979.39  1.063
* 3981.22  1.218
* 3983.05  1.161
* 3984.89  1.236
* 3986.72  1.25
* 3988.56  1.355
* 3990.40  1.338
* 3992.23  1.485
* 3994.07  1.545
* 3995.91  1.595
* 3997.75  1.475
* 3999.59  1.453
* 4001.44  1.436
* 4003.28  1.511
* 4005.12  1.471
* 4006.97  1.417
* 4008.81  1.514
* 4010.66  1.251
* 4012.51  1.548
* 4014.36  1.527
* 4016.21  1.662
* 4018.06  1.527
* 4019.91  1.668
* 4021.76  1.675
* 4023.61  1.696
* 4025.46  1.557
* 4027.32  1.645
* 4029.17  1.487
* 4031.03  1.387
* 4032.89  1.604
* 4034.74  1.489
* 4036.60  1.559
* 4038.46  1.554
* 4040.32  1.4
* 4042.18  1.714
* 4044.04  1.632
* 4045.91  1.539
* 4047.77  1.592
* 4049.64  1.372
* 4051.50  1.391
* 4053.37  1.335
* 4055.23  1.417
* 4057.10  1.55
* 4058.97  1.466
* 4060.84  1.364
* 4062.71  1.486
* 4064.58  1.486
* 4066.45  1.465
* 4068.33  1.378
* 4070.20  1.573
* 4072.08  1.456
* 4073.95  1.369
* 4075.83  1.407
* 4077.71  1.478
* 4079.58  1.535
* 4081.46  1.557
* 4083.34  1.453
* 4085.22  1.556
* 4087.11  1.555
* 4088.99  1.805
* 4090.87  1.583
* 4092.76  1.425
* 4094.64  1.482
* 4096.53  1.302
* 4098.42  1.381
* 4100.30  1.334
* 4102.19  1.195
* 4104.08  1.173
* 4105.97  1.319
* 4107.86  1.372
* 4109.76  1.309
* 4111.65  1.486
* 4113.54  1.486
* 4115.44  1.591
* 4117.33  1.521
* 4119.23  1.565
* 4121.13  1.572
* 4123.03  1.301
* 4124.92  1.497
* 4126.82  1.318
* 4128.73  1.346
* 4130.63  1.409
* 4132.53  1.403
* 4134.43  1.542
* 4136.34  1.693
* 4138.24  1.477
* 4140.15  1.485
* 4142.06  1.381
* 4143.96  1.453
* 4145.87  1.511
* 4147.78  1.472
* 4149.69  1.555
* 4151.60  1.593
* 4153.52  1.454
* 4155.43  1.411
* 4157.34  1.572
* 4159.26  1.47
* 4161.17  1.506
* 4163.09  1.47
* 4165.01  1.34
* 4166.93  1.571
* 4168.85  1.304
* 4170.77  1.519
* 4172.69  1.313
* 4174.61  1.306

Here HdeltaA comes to 0.8 angstrom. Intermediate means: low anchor 1.47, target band 1.45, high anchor 1.49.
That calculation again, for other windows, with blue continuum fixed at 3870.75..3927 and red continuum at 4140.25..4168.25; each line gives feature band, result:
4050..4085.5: -3.8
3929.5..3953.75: 5.0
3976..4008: -4.9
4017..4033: -4.6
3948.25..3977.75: 4.9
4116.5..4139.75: -0.7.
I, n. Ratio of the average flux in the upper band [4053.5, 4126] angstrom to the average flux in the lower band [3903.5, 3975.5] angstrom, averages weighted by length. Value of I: 1.54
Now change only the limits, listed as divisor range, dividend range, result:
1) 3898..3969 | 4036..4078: 1.56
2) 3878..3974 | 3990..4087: 1.62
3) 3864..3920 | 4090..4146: 1.48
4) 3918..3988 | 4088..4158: 1.57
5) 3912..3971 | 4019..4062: 1.68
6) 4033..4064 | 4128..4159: 0.99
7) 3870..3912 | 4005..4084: 1.59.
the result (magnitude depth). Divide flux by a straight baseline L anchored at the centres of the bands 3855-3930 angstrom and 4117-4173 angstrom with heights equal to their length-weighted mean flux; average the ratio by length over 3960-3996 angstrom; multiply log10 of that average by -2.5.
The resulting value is 0.10 mag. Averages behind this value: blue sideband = 0.945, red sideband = 1.47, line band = 1.02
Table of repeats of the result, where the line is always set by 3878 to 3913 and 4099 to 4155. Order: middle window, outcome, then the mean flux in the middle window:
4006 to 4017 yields -0.221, 1.48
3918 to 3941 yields 0.317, 0.778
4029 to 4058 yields -0.179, 1.5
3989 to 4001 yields -0.245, 1.47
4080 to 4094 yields -0.147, 1.56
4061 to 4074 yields -0.107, 1.46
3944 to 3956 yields -0.079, 1.17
